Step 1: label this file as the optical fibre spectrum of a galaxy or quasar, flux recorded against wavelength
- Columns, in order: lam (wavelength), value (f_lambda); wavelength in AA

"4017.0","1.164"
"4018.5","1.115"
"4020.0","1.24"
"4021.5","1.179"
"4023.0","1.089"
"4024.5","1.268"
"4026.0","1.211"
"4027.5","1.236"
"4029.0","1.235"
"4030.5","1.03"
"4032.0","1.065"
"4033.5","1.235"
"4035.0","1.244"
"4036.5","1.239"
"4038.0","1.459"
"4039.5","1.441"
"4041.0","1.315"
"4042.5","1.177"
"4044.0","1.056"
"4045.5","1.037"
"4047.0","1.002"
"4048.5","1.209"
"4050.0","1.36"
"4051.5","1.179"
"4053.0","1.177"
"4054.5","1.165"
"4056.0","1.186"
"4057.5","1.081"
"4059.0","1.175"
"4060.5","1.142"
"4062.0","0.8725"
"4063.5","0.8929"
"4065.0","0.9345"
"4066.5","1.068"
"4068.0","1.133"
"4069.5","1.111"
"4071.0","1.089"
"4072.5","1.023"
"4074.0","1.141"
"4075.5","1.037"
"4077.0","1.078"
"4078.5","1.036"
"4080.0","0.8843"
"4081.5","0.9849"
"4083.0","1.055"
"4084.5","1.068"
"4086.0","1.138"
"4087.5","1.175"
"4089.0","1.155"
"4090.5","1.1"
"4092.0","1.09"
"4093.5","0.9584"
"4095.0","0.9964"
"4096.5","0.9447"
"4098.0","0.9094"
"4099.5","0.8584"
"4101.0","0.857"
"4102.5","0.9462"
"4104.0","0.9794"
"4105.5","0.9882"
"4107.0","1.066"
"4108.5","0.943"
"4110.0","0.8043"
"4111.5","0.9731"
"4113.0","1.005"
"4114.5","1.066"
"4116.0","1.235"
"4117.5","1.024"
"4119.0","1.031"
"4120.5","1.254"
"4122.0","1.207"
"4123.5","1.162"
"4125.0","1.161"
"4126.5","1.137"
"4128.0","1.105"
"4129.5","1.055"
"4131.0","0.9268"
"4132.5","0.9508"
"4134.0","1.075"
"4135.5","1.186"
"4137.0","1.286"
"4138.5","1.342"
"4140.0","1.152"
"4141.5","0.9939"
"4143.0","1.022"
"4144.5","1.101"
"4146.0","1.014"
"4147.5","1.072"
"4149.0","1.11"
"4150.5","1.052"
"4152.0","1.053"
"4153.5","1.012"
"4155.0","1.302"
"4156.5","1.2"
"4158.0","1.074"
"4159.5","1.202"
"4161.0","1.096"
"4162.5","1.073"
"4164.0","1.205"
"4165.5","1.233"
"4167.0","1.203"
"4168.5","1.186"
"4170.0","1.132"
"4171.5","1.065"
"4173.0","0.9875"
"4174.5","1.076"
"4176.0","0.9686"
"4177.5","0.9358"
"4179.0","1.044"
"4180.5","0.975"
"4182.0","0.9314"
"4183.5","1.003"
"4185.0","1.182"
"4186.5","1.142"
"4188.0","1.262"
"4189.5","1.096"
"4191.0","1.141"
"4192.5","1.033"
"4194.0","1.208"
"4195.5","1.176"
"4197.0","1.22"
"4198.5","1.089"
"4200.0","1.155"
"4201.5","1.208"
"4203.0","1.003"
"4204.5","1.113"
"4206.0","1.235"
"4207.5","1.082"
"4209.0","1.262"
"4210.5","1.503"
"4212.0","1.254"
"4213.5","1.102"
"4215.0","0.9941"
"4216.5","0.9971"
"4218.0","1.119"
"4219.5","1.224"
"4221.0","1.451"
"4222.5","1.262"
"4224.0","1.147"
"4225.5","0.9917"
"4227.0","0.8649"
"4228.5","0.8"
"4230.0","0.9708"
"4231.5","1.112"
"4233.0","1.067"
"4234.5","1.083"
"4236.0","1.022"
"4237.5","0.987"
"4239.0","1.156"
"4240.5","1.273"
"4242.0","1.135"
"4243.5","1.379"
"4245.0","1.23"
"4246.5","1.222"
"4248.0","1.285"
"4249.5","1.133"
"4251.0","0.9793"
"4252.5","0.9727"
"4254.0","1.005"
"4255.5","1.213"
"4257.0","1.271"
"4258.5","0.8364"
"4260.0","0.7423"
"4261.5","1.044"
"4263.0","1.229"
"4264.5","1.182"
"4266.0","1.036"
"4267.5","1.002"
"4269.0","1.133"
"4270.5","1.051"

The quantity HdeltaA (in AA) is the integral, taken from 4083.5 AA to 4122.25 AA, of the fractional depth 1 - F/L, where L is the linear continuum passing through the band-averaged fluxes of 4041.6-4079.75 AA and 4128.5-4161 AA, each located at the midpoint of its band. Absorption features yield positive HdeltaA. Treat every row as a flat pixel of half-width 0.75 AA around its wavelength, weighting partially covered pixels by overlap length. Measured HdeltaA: 2.49 AA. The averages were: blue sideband 1.09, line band 1.03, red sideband 1.1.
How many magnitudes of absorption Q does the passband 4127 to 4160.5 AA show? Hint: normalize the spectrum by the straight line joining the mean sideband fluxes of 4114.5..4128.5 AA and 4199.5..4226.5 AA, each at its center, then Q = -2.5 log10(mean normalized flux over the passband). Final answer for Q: 0.044 mag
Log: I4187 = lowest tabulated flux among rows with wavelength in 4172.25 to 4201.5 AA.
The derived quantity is 0.9314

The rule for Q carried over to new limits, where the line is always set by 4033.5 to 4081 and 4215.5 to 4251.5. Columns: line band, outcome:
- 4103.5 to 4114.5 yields 0.16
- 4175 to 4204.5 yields 0.03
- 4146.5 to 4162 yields 0.01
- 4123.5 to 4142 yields 0.01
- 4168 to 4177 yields 0.06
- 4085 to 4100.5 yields 0.10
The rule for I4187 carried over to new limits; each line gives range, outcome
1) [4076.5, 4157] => 0.8043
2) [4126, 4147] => 0.9268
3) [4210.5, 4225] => 0.9941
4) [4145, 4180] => 0.9358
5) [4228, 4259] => 0.8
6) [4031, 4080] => 0.8725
